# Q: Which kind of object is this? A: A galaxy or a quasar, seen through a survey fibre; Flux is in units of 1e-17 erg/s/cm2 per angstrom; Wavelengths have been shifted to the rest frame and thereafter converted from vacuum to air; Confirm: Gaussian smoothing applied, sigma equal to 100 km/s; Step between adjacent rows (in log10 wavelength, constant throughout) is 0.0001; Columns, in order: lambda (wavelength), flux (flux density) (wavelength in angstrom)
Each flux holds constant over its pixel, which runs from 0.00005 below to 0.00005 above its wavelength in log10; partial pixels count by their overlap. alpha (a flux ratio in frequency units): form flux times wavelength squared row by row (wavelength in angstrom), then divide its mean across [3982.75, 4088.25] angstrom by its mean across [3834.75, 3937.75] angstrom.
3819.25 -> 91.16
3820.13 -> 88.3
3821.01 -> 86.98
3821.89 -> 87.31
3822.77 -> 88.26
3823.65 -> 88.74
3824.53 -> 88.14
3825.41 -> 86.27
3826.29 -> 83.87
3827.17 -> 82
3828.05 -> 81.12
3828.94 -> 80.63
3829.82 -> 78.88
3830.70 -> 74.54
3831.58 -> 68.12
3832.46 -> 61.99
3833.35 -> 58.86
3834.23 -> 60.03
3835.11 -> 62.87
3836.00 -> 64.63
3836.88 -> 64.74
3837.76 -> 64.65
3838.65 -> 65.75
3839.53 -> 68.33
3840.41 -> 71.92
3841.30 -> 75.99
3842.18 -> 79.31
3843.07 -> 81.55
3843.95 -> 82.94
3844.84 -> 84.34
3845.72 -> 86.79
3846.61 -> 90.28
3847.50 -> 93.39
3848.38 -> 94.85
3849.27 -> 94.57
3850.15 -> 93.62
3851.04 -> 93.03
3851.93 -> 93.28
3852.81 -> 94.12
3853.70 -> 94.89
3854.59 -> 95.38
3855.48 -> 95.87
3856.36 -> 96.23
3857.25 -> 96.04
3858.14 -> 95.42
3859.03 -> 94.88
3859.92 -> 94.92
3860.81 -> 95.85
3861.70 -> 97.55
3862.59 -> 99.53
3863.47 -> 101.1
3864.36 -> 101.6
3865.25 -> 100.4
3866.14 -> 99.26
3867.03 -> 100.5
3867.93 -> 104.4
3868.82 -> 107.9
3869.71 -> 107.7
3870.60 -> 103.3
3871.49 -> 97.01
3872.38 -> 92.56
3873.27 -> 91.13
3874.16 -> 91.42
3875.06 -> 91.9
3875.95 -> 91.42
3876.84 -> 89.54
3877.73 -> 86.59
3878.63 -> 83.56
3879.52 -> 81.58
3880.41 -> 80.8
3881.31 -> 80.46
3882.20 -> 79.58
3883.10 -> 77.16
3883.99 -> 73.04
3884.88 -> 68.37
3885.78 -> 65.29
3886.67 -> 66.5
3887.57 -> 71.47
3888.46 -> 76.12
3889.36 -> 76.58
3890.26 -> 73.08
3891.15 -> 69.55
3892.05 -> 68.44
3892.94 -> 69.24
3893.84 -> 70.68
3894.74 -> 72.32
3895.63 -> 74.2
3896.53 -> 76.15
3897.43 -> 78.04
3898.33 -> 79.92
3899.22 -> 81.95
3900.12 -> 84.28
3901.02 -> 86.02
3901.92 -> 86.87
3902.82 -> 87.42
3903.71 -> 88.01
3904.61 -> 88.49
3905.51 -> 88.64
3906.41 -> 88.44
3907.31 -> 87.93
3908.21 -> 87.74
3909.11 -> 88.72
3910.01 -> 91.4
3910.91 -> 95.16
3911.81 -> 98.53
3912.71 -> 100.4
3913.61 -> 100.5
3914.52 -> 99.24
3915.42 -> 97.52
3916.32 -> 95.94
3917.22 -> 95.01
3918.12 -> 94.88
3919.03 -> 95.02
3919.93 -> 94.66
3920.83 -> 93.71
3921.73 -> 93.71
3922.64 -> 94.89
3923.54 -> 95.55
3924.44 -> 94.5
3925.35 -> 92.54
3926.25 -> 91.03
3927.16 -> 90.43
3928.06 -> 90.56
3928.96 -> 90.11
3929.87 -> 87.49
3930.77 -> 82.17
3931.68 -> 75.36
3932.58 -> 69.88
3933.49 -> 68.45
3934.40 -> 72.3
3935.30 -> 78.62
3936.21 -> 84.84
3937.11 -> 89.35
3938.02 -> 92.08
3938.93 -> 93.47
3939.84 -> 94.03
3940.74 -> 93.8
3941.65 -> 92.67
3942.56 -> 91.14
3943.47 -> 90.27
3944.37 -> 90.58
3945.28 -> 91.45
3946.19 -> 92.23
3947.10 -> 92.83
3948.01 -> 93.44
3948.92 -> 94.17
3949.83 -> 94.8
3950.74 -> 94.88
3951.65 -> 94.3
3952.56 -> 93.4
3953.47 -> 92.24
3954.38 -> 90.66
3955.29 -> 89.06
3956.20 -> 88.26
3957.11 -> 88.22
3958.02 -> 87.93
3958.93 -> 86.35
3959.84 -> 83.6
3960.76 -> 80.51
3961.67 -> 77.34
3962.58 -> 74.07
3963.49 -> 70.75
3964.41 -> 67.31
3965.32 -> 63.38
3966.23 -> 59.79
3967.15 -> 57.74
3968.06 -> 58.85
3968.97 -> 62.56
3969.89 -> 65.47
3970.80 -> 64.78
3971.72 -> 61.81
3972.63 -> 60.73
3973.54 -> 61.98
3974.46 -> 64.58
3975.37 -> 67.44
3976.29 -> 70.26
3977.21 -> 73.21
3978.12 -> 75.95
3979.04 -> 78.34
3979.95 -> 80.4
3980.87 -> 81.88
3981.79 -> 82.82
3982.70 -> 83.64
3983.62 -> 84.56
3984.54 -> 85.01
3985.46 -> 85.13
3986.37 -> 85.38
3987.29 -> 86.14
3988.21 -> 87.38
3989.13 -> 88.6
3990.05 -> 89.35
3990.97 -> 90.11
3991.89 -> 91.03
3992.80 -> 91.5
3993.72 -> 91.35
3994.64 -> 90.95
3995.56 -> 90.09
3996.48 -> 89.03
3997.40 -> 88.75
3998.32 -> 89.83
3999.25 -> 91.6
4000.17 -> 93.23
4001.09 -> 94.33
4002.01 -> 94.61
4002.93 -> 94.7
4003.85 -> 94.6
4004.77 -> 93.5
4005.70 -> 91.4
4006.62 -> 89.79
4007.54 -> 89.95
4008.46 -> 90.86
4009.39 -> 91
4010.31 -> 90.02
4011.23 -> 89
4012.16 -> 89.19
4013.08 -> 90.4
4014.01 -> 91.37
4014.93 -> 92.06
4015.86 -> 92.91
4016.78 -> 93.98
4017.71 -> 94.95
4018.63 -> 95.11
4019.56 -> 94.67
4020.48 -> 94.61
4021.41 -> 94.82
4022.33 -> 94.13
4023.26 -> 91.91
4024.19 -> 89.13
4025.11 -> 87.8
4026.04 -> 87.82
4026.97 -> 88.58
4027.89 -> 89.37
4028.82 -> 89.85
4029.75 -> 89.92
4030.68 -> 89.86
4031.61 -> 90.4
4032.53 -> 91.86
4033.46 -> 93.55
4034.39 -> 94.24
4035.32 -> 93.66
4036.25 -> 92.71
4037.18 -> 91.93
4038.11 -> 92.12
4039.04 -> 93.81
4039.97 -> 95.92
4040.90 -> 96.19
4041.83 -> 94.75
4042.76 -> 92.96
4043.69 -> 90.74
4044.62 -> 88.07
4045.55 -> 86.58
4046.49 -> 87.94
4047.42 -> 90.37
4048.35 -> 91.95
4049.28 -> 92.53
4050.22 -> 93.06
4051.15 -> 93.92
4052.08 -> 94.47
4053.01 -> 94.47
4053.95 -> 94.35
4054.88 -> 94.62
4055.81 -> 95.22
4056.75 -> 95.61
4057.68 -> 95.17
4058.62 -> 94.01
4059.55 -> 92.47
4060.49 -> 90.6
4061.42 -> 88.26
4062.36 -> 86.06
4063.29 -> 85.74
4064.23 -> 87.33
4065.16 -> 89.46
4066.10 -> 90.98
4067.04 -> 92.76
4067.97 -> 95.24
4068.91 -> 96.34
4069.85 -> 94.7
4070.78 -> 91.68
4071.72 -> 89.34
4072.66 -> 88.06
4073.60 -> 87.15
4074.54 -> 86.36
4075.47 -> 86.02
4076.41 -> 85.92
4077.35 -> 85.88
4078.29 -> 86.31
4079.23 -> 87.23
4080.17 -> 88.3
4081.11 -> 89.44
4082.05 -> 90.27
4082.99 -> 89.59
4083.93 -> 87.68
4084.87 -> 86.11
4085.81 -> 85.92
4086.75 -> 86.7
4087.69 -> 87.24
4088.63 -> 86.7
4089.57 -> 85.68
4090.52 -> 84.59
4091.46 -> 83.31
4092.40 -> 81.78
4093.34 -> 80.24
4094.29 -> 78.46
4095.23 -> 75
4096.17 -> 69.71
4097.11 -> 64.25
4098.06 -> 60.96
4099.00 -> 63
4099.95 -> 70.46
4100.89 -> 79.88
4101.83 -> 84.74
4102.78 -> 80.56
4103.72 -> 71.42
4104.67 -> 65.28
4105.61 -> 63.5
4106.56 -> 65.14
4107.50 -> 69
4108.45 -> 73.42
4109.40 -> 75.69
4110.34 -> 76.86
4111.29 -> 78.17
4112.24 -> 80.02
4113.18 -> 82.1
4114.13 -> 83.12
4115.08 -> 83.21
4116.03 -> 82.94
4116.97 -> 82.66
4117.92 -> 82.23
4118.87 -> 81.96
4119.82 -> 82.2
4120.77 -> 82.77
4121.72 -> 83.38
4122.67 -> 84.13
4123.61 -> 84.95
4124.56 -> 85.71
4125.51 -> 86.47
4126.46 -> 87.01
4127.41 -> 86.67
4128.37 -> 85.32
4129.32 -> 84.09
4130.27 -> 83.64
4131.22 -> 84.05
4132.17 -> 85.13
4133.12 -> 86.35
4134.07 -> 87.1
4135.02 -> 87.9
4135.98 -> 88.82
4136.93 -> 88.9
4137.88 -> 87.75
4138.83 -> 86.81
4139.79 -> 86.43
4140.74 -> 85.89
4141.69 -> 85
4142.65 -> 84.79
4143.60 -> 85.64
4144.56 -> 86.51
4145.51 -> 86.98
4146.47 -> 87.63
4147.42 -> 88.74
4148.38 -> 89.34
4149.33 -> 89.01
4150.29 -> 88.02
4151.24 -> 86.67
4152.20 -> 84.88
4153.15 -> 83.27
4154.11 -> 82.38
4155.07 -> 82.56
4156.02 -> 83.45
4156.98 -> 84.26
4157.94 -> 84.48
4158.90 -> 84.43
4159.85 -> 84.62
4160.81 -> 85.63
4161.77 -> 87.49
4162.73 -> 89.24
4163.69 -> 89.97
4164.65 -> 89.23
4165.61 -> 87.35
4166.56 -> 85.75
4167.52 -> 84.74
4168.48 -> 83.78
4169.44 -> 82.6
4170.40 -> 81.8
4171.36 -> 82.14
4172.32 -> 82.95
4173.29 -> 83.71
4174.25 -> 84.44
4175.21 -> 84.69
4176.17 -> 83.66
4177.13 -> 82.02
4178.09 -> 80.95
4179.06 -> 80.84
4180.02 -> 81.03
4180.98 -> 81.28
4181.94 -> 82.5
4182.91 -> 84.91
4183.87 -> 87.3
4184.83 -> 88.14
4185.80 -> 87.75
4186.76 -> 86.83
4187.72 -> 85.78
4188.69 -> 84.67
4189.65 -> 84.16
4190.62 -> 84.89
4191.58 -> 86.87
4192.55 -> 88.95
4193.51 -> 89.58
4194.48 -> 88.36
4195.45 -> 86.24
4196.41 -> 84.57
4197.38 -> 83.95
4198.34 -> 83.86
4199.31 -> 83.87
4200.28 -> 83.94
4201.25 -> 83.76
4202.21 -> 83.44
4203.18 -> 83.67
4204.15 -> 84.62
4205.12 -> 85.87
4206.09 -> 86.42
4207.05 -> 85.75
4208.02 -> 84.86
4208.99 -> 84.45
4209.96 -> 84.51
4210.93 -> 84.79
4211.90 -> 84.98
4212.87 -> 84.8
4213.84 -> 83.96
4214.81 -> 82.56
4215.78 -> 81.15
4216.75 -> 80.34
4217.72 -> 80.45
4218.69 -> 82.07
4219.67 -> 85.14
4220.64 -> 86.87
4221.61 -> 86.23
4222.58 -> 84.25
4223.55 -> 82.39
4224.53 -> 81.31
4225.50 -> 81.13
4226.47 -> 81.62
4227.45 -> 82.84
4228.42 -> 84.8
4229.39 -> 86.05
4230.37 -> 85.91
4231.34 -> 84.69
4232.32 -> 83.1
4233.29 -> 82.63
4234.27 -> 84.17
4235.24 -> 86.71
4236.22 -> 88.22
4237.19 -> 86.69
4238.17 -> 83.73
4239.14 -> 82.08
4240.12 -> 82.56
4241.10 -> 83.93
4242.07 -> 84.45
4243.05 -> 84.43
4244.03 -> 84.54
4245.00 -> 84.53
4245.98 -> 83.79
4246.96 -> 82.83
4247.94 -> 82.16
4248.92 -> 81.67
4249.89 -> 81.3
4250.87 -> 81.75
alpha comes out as 1.13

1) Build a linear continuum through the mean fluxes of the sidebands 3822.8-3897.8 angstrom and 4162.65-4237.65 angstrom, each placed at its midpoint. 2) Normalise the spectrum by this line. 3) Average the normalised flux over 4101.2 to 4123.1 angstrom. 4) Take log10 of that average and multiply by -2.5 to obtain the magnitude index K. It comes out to 0.08 mag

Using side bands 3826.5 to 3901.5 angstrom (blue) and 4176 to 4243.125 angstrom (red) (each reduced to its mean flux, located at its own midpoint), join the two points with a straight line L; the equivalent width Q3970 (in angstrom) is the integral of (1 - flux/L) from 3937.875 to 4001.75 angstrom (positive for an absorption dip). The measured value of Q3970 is 0.6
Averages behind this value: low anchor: 83.6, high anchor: 84.4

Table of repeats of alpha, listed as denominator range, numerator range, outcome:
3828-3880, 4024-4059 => 1.16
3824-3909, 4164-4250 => 1.19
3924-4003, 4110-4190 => 1.12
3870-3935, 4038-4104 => 1.11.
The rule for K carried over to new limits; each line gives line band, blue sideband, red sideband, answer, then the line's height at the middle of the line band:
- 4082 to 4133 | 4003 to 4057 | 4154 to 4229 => 0.11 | 88.4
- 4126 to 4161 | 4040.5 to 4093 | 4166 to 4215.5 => 0.01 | 86.6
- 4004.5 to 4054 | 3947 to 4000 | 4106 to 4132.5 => -0.13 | 81.2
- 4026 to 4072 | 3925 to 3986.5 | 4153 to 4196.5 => -0.11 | 82.9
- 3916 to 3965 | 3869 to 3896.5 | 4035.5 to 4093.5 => -0.06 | 83.8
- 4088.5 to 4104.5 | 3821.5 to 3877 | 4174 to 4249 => 0.12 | 85.2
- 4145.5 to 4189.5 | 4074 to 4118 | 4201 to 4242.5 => -0.04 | 82.2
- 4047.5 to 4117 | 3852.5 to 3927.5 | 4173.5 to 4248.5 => 0.02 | 86.1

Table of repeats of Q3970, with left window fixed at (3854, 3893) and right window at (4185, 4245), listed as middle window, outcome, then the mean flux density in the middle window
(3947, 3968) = 1.16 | 82.6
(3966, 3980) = 3.38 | 66.2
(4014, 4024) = -0.80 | 93.7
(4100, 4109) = 1.40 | 72.5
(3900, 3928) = -1.48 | 92.6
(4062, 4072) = -0.55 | 91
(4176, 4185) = 0.20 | 83.1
